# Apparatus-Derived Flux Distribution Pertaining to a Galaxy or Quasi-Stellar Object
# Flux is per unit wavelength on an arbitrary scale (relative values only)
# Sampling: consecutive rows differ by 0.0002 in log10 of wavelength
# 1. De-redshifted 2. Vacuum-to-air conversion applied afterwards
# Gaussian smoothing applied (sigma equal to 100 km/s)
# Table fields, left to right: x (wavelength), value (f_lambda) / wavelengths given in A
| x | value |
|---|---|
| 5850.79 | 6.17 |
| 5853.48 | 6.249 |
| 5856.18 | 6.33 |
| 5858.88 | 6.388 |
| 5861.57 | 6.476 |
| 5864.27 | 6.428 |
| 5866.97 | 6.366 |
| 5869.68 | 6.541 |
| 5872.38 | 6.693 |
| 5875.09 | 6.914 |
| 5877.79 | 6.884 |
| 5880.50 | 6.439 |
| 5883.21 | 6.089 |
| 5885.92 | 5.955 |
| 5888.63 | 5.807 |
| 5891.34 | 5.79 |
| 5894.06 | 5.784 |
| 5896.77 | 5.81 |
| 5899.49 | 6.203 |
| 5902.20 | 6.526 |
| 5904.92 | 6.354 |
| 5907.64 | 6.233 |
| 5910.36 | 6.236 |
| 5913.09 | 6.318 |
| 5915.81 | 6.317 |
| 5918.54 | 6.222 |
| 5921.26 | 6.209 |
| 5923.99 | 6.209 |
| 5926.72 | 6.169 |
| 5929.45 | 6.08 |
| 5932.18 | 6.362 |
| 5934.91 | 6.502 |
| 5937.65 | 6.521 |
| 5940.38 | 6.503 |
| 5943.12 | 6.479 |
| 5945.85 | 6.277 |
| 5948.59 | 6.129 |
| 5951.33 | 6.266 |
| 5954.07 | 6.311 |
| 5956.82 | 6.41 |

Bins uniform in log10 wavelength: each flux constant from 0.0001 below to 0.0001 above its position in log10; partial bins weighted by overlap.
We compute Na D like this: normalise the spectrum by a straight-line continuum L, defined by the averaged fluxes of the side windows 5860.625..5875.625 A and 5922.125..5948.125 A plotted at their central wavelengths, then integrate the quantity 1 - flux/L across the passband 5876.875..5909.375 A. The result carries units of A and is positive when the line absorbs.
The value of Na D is 1.62 A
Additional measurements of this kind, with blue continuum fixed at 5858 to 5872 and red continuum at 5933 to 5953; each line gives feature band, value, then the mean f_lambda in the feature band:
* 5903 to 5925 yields 0.5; 6.27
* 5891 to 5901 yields 0.8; 5.92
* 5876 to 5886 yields 0.0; 6.42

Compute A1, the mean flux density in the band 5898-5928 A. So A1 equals 6.27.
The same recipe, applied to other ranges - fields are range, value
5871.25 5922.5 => 6.25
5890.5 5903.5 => 6.03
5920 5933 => 6.2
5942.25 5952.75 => 6.28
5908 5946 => 6.31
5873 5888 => 6.44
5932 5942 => 6.48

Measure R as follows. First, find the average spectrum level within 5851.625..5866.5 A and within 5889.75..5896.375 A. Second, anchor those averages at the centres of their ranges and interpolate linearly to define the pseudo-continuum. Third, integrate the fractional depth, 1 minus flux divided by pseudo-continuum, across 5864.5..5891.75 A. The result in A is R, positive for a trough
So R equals -1.4 A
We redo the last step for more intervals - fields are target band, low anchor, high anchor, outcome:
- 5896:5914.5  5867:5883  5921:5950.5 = 0.61 A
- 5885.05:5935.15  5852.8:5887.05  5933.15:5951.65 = 2.02 A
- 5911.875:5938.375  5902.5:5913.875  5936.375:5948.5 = 0.30 A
